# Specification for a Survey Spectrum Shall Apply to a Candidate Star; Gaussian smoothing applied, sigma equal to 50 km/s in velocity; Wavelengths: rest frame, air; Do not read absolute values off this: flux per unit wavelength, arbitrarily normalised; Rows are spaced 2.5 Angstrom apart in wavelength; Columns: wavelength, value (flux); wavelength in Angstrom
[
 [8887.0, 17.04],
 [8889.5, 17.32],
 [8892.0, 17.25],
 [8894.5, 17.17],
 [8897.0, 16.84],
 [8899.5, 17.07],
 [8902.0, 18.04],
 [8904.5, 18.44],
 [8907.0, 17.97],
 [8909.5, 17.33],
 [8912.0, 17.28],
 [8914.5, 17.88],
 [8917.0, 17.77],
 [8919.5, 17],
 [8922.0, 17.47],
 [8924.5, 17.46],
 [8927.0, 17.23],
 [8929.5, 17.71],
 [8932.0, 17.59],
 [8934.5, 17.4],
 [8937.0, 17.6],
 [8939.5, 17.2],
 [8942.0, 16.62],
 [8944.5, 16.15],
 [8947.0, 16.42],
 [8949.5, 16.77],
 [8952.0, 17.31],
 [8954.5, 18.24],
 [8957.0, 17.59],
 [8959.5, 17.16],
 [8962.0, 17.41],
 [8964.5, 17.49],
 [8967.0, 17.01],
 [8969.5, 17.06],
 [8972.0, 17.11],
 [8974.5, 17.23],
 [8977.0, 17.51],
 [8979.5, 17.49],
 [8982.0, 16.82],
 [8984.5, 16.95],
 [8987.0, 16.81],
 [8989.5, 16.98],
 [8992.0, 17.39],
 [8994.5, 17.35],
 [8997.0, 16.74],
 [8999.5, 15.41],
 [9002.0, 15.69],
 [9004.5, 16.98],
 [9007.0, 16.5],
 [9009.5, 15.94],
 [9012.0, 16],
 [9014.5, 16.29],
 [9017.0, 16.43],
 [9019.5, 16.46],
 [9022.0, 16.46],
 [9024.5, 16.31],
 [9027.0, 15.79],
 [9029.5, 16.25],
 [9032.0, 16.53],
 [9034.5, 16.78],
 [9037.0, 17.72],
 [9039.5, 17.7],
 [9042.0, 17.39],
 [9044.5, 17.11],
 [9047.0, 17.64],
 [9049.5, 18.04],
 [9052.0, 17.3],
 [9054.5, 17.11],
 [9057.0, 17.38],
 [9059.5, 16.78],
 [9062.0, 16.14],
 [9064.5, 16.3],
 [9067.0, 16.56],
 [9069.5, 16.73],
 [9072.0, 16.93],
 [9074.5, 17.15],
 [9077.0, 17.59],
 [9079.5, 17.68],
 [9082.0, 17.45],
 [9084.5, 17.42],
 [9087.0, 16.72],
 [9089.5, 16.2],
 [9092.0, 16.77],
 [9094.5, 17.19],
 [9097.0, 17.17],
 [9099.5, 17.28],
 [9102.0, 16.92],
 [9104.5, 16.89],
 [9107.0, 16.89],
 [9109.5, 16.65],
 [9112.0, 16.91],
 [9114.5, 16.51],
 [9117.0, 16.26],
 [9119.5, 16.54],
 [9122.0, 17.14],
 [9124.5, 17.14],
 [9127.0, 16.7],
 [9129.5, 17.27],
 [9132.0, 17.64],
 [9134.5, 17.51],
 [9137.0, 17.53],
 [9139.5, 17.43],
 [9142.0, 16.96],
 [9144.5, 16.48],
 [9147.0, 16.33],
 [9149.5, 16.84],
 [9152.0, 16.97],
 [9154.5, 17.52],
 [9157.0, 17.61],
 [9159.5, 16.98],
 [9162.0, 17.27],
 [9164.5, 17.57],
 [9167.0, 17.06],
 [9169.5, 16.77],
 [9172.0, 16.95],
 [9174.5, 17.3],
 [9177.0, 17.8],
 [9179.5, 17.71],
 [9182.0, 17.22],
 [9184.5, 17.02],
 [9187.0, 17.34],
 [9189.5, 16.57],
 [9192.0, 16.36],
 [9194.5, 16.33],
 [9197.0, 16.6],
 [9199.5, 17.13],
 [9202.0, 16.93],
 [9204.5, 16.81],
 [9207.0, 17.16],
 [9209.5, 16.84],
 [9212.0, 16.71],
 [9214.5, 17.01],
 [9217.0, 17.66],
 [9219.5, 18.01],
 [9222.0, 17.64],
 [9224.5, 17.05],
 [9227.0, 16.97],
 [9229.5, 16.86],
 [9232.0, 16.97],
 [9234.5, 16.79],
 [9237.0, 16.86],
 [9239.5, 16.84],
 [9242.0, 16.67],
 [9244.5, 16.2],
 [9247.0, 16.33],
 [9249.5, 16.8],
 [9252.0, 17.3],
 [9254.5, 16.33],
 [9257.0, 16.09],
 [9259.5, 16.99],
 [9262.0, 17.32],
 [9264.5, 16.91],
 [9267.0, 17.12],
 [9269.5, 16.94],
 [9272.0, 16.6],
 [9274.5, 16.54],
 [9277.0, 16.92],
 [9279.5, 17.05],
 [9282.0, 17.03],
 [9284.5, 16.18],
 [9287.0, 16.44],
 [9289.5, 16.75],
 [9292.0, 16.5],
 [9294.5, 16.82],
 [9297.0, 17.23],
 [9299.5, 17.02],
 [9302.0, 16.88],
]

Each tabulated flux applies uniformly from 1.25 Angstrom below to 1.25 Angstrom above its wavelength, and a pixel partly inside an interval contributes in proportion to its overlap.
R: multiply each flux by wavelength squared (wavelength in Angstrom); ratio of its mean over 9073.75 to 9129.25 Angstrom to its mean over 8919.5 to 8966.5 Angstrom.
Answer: 1.0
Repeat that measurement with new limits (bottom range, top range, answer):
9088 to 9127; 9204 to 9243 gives 1.04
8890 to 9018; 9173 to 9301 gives 1.05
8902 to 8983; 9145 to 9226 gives 1.04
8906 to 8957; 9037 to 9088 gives 1.02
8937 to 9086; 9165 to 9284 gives 1.05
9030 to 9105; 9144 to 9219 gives 1.02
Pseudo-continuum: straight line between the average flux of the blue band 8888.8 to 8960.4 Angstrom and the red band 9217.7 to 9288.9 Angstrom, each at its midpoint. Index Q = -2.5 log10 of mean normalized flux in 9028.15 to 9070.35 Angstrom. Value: 0.01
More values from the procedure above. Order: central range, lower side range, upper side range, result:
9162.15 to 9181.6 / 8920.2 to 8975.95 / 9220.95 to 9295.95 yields -0.025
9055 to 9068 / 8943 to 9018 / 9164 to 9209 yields 0.018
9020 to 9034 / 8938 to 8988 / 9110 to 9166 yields 0.051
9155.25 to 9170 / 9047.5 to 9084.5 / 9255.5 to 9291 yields -0.019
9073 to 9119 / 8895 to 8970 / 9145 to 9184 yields 0.016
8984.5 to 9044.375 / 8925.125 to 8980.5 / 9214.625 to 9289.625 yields 0.035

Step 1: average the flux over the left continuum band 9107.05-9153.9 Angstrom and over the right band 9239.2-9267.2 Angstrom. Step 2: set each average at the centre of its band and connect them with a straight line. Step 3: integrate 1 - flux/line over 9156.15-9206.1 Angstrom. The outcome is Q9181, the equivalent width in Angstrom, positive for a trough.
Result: -0.6 Angstrom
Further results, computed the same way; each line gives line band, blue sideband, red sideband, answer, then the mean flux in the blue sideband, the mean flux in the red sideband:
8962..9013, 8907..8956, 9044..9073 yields 1.0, 17.3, 17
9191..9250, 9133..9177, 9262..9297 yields 0.2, 17.1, 16.8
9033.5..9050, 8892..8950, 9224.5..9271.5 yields -0.3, 17.3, 16.8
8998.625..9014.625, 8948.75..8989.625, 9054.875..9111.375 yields 1.0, 17.2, 16.9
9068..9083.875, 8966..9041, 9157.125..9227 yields -0.4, 16.7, 17.1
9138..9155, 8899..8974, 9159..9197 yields 0.2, 17.4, 17.1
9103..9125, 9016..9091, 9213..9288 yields 0.2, 16.9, 16.9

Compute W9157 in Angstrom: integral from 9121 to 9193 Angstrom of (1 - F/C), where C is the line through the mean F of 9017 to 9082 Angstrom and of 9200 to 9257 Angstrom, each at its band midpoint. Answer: -0.86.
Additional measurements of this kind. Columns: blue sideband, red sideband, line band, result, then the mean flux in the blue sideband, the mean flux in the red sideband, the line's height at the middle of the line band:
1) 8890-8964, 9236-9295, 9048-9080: 0.1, 17.4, 16.7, 17.1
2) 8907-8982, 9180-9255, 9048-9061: -0.1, 17.3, 16.9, 17.1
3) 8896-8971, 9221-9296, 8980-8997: 0.2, 17.4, 16.8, 17.3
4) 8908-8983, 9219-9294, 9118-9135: -0.1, 17.3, 16.8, 17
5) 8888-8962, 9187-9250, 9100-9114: 0.2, 17.4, 16.9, 17.1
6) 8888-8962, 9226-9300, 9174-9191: -0.4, 17.4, 16.8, 16.9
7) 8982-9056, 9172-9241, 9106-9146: -0.1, 16.8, 17.1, 16.9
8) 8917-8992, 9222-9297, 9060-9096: 0.3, 17.2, 16.8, 17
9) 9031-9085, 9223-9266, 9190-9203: 0.2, 17.2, 16.8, 16.9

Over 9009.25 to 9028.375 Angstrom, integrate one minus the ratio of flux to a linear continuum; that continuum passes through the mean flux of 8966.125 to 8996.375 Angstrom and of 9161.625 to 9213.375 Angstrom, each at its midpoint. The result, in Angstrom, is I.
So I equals 1.0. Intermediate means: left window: 17.1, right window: 17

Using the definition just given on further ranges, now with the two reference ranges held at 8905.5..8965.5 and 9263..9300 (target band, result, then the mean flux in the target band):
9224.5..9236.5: 0.0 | 16.9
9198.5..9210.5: 0.0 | 17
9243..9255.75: 0.2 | 16.6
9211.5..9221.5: -0.3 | 17.4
